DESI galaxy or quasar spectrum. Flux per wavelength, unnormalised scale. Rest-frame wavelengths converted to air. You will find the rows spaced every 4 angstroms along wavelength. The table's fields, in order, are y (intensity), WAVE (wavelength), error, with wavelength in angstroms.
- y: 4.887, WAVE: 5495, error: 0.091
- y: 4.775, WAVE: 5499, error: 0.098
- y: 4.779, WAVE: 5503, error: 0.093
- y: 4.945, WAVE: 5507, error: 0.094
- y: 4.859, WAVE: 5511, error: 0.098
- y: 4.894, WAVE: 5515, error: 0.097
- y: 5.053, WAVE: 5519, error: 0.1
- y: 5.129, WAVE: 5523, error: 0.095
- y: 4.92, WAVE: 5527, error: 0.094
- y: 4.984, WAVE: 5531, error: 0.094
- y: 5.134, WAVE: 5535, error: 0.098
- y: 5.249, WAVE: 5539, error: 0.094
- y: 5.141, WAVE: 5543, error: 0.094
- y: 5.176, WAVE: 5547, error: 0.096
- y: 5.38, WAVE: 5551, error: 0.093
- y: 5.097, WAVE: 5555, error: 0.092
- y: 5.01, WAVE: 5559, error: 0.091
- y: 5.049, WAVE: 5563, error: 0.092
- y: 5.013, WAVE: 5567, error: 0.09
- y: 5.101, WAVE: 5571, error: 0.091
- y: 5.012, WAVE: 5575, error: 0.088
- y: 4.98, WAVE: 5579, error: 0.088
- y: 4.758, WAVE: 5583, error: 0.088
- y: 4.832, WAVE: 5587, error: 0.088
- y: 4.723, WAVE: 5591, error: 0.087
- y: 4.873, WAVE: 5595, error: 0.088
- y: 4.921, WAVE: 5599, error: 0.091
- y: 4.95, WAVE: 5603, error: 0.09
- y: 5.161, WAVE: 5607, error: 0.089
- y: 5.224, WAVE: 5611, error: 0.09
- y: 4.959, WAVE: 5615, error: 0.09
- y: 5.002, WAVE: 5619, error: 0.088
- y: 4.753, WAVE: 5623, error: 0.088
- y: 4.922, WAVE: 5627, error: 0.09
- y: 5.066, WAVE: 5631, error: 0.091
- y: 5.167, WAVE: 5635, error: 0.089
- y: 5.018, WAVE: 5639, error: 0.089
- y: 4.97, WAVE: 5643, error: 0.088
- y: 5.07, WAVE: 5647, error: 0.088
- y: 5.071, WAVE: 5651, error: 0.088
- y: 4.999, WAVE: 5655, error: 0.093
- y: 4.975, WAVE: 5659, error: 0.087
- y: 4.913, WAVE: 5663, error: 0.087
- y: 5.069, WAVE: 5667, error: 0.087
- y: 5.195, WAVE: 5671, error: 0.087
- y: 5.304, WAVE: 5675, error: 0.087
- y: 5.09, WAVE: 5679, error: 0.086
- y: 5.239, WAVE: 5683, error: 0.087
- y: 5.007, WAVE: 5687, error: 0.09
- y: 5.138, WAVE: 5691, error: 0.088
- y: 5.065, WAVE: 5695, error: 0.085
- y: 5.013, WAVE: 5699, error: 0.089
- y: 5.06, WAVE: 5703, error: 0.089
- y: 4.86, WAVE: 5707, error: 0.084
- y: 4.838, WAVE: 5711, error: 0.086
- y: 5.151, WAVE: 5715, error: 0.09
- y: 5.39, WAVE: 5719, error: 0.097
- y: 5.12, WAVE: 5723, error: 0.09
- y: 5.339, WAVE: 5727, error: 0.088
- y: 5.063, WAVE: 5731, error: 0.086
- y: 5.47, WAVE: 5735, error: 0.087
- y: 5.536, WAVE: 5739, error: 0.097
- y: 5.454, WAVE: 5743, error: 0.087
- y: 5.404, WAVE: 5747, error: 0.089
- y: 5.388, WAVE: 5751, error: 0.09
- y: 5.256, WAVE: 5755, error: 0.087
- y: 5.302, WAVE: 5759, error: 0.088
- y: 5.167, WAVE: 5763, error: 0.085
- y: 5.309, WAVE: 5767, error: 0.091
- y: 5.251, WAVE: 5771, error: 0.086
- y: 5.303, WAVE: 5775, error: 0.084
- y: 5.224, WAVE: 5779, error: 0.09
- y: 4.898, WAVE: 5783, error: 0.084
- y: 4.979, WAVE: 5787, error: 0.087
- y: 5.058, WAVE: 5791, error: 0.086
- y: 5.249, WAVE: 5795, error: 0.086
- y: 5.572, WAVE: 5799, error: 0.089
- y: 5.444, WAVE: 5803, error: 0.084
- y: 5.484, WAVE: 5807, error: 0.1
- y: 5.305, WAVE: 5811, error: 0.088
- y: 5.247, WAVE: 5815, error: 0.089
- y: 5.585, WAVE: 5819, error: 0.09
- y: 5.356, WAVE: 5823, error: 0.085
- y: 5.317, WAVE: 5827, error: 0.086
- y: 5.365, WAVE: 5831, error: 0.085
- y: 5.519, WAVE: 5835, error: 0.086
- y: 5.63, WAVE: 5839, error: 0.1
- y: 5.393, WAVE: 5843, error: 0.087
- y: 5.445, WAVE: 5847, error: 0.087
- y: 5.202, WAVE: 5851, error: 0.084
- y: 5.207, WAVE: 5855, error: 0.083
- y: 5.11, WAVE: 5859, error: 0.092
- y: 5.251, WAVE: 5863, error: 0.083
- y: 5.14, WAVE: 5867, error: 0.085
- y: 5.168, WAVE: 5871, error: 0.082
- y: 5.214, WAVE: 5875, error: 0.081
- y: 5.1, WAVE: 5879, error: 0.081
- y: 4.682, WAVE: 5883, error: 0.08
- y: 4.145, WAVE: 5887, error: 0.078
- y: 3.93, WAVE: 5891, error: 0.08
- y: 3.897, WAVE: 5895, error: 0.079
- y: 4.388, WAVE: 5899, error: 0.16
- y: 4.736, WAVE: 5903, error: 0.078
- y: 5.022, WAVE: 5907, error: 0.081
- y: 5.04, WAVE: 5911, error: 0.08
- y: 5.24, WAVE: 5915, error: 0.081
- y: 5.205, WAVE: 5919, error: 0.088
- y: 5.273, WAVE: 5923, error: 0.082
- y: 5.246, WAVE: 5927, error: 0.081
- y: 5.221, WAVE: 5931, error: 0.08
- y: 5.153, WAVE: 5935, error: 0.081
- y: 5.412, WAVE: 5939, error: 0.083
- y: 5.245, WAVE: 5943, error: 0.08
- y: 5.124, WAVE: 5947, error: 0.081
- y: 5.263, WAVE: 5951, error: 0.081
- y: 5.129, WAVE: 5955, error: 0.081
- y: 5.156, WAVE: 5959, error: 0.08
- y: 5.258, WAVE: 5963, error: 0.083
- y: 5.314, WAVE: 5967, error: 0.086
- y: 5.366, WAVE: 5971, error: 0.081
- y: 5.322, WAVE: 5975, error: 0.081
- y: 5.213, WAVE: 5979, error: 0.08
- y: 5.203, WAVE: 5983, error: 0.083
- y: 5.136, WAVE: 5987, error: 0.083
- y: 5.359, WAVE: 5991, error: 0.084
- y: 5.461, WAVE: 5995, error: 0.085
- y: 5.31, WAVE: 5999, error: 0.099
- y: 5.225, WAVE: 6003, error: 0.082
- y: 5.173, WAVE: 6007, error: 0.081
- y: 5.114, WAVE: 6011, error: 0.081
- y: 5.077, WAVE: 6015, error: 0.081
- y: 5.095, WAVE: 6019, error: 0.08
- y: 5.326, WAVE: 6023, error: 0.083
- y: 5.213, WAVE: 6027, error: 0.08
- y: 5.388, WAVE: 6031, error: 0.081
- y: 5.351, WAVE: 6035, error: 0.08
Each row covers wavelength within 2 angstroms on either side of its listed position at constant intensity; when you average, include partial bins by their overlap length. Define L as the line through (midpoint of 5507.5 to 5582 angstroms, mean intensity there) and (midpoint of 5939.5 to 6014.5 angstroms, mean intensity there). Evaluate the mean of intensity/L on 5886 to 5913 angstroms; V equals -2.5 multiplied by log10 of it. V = 0.168 mag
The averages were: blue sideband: 5.06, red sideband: 5.24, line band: 4.46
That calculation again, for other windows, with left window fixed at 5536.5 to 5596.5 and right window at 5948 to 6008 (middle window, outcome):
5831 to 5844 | -0.07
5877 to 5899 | 0.19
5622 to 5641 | 0.01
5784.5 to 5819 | -0.03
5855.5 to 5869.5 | 0.00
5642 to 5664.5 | 0.02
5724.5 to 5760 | -0.05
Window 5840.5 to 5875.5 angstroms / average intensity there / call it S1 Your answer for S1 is 5.24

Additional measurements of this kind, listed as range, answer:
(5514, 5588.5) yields 5.05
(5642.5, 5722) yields 5.07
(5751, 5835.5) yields 5.29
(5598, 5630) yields 4.99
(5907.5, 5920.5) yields 5.14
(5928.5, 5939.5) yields 5.24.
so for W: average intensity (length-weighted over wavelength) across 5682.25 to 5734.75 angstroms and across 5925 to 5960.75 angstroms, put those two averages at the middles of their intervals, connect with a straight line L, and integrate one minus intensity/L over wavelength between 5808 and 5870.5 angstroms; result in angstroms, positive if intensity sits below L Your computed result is -2.0 angstroms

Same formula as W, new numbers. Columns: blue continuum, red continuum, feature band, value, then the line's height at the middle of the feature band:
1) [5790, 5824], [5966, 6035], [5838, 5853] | -0.1 angstroms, 5.35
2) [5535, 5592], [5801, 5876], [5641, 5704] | 1.1 angstroms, 5.16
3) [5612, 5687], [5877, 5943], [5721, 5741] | -1.3 angstroms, 4.99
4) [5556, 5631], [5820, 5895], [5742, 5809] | -3.0 angstroms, 5.05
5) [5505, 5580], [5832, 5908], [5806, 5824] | -1.5 angstroms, 4.98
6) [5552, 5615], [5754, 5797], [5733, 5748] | -0.9 angstroms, 5.14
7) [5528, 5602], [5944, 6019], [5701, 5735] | -0.2 angstroms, 5.1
